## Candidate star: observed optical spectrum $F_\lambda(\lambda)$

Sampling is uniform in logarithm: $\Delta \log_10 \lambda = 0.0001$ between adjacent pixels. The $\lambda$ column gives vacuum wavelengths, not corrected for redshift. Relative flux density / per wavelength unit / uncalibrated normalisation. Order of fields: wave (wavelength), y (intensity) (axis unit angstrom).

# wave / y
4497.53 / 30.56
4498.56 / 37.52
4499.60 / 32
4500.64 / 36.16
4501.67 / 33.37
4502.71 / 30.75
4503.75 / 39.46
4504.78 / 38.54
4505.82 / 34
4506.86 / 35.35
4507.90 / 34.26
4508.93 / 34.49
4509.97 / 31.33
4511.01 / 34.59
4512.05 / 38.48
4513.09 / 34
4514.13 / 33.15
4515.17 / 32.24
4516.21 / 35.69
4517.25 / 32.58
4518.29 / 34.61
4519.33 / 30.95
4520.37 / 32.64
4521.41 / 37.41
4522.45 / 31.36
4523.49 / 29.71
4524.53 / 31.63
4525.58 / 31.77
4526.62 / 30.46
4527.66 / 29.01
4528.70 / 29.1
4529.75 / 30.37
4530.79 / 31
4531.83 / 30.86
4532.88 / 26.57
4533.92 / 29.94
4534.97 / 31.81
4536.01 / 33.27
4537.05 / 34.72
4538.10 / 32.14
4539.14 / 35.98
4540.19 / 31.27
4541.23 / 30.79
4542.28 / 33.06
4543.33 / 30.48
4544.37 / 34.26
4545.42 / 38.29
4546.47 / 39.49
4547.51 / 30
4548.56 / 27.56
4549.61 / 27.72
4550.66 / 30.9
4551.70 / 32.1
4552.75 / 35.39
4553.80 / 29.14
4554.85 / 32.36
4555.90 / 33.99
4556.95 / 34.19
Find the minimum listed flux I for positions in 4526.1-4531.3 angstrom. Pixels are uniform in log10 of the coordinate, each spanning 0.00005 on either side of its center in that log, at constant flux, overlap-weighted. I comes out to 29.01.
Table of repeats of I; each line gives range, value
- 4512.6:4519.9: 30.95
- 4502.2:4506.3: 30.75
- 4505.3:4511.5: 31.33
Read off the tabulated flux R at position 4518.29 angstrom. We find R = 34.61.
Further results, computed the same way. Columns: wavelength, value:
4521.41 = 37.41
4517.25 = 32.58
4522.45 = 31.36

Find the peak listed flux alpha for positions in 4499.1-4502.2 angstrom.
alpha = 36.16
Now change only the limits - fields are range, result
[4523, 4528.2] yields 31.77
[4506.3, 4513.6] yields 38.48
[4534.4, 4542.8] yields 35.98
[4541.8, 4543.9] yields 33.06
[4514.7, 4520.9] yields 35.69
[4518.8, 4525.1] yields 37.41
